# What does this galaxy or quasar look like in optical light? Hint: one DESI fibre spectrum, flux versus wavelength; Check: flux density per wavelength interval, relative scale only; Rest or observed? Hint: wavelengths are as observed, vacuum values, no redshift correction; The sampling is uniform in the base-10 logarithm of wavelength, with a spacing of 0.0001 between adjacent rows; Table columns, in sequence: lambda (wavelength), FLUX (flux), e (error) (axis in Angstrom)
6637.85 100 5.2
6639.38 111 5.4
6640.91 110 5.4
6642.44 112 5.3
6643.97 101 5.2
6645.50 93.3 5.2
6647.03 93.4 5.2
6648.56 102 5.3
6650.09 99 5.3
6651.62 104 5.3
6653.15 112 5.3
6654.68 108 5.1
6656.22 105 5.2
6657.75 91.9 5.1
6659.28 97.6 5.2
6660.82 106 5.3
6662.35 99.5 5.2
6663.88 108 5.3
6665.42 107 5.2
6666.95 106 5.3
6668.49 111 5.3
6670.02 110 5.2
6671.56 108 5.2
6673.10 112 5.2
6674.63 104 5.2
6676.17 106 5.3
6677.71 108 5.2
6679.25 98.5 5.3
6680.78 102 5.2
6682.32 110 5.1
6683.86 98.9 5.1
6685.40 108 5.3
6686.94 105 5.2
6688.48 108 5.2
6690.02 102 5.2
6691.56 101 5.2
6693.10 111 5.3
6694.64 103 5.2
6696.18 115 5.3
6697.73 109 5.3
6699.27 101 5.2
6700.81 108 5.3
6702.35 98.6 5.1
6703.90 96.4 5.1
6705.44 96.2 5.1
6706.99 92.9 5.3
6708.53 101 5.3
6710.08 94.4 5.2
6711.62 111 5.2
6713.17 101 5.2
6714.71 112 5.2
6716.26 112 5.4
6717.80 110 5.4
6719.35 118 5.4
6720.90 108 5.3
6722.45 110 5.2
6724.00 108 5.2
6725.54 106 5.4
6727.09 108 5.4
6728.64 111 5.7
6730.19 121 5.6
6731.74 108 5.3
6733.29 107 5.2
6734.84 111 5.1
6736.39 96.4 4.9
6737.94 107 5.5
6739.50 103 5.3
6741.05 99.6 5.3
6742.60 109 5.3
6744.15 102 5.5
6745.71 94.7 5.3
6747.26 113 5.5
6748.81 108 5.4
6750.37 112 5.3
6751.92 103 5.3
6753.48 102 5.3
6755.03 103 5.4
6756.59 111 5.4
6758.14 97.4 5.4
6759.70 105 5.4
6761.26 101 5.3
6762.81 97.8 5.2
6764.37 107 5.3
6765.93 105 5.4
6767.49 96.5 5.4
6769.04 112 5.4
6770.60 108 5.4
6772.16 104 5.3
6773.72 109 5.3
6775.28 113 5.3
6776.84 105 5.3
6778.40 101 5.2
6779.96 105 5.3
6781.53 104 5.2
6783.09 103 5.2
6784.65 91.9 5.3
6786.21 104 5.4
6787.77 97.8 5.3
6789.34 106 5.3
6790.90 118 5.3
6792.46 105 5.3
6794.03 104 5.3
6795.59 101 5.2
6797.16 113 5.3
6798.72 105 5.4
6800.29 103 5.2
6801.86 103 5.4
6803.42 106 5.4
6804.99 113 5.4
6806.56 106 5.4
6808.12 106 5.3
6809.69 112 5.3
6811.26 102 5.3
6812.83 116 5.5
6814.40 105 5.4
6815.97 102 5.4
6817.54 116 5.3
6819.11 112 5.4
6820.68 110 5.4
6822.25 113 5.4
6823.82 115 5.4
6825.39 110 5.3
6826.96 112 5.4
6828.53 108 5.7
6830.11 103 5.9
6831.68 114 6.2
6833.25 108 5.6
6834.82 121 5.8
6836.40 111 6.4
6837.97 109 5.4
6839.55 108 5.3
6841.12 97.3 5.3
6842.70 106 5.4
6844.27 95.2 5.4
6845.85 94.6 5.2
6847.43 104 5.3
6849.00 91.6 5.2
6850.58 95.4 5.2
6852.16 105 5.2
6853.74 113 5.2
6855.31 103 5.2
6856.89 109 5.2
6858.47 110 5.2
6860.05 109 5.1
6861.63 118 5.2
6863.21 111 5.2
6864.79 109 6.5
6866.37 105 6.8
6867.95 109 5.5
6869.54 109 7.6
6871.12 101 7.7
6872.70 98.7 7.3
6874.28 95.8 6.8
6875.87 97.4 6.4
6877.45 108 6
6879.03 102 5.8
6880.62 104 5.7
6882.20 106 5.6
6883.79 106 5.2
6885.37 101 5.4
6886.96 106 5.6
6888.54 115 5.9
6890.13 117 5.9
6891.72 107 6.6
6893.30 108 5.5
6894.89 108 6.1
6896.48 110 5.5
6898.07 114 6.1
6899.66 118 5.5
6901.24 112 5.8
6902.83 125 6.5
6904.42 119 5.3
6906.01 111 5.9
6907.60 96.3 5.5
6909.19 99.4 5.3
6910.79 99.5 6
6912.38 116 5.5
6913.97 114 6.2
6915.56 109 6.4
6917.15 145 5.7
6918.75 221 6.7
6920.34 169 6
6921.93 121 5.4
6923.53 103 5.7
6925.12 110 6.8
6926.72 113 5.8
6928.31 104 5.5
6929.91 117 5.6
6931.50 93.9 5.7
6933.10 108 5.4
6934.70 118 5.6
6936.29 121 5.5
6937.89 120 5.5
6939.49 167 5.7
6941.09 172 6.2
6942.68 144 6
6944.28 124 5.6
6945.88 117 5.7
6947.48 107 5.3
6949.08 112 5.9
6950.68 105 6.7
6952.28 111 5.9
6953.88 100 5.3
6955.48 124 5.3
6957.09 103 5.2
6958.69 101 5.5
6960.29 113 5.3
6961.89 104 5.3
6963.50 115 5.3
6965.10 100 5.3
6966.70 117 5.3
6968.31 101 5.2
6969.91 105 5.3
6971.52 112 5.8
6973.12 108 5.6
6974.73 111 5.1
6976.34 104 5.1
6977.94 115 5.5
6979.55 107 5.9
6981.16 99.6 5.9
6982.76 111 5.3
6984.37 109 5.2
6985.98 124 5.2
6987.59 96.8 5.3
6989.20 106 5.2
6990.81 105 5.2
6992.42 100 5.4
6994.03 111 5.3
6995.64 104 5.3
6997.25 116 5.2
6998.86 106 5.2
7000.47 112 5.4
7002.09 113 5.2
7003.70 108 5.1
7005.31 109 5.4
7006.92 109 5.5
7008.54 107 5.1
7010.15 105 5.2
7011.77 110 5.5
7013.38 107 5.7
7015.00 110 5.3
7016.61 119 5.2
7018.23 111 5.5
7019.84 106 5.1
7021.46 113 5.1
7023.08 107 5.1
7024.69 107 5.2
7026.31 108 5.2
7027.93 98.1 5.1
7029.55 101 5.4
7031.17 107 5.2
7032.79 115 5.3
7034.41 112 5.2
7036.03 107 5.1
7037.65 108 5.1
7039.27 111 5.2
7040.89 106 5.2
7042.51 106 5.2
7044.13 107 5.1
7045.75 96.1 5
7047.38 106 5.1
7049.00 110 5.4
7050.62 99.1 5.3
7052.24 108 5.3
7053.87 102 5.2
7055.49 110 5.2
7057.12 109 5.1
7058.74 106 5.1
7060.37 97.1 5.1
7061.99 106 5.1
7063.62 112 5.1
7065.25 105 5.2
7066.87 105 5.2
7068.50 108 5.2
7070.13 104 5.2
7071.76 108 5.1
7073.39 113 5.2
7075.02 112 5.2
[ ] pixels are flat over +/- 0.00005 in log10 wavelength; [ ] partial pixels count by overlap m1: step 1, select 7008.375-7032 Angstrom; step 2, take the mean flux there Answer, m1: 108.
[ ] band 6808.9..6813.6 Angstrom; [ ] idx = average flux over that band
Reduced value 110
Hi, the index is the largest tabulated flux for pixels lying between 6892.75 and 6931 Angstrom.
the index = 221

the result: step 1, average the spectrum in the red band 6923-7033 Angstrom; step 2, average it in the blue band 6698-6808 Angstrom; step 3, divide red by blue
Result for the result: 1.1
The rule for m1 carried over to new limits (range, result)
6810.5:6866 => 108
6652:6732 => 106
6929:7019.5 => 112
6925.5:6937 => 111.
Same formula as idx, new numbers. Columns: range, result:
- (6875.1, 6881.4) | 103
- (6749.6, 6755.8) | 105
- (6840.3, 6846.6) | 98.4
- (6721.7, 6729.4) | 109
